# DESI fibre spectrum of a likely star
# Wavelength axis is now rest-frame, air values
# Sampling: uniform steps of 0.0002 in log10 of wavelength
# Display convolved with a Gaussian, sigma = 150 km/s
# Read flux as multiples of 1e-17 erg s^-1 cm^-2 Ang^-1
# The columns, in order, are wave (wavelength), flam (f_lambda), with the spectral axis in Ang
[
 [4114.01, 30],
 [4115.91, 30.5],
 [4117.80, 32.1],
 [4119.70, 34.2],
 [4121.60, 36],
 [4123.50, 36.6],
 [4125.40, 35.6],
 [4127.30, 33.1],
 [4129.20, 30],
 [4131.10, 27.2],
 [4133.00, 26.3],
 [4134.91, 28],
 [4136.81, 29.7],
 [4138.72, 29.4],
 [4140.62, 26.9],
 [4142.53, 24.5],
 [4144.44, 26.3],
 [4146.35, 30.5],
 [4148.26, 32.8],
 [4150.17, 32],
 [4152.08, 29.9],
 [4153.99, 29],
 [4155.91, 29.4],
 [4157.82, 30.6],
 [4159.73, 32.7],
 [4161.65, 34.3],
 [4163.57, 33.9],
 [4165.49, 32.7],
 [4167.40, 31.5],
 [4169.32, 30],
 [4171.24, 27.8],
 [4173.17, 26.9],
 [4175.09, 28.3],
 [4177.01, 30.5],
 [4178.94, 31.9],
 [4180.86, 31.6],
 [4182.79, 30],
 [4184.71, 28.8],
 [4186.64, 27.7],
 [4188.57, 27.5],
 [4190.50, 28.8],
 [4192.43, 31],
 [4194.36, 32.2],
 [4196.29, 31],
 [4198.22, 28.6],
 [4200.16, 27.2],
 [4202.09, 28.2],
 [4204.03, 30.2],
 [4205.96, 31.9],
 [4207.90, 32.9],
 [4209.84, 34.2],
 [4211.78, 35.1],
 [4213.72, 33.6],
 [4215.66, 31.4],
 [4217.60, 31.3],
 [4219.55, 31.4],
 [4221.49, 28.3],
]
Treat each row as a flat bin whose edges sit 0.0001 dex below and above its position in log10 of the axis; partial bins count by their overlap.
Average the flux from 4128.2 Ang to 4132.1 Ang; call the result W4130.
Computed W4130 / 28.7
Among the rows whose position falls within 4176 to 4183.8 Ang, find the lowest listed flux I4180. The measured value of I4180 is 30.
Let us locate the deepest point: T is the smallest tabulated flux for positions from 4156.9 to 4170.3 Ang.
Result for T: 30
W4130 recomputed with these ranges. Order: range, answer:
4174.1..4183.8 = 30.5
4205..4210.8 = 33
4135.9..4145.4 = 27.3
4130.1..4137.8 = 27.8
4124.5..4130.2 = 32.8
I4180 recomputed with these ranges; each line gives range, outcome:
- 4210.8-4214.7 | 33.6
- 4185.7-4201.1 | 27.2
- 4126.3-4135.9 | 26.3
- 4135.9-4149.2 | 24.5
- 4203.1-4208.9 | 30.2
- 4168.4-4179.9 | 26.9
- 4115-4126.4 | 30.5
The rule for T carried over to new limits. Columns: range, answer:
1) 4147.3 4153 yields 29.9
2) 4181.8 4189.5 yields 27.5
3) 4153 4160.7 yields 29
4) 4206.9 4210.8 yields 32.9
